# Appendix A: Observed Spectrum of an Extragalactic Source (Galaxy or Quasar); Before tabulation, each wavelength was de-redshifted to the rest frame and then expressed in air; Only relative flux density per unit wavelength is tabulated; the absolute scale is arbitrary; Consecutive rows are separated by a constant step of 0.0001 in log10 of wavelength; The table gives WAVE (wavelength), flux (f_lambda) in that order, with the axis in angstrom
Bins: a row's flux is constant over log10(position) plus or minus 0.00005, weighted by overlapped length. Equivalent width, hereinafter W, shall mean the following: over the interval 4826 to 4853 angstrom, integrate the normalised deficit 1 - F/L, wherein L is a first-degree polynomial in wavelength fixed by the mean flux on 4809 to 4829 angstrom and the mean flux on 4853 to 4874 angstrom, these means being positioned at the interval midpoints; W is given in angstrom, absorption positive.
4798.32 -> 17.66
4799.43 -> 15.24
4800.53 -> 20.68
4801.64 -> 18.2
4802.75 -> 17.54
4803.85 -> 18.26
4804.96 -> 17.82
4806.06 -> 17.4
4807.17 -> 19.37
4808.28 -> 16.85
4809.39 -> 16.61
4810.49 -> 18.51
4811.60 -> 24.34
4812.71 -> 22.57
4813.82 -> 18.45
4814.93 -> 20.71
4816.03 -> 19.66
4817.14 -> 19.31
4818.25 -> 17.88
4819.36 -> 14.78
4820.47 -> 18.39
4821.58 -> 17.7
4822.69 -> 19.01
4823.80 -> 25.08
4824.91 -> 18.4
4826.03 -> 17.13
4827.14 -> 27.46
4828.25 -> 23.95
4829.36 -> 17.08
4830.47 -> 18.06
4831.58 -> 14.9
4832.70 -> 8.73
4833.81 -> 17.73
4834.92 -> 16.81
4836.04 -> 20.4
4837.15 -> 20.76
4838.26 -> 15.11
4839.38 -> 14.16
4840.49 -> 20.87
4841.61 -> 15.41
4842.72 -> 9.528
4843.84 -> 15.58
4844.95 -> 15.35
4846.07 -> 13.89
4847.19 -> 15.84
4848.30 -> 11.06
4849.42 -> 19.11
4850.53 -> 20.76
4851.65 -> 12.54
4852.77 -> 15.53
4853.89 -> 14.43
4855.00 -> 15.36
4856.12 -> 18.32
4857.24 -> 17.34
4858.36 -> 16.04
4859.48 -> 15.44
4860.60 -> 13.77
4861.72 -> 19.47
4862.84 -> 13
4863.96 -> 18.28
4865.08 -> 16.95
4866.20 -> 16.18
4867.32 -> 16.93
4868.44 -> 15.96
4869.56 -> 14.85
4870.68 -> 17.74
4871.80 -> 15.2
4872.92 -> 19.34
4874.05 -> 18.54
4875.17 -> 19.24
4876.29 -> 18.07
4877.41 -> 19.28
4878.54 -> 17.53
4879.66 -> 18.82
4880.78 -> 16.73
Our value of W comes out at 2.4 angstrom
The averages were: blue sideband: 20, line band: 16.7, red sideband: 16.4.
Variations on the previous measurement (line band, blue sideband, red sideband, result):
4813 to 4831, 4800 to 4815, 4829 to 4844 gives -2.15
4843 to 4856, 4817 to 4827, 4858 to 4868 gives 1.32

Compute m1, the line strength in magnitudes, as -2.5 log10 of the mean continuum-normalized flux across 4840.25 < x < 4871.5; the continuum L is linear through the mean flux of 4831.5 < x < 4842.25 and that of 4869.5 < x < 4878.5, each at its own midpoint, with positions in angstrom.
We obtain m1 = 0.09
